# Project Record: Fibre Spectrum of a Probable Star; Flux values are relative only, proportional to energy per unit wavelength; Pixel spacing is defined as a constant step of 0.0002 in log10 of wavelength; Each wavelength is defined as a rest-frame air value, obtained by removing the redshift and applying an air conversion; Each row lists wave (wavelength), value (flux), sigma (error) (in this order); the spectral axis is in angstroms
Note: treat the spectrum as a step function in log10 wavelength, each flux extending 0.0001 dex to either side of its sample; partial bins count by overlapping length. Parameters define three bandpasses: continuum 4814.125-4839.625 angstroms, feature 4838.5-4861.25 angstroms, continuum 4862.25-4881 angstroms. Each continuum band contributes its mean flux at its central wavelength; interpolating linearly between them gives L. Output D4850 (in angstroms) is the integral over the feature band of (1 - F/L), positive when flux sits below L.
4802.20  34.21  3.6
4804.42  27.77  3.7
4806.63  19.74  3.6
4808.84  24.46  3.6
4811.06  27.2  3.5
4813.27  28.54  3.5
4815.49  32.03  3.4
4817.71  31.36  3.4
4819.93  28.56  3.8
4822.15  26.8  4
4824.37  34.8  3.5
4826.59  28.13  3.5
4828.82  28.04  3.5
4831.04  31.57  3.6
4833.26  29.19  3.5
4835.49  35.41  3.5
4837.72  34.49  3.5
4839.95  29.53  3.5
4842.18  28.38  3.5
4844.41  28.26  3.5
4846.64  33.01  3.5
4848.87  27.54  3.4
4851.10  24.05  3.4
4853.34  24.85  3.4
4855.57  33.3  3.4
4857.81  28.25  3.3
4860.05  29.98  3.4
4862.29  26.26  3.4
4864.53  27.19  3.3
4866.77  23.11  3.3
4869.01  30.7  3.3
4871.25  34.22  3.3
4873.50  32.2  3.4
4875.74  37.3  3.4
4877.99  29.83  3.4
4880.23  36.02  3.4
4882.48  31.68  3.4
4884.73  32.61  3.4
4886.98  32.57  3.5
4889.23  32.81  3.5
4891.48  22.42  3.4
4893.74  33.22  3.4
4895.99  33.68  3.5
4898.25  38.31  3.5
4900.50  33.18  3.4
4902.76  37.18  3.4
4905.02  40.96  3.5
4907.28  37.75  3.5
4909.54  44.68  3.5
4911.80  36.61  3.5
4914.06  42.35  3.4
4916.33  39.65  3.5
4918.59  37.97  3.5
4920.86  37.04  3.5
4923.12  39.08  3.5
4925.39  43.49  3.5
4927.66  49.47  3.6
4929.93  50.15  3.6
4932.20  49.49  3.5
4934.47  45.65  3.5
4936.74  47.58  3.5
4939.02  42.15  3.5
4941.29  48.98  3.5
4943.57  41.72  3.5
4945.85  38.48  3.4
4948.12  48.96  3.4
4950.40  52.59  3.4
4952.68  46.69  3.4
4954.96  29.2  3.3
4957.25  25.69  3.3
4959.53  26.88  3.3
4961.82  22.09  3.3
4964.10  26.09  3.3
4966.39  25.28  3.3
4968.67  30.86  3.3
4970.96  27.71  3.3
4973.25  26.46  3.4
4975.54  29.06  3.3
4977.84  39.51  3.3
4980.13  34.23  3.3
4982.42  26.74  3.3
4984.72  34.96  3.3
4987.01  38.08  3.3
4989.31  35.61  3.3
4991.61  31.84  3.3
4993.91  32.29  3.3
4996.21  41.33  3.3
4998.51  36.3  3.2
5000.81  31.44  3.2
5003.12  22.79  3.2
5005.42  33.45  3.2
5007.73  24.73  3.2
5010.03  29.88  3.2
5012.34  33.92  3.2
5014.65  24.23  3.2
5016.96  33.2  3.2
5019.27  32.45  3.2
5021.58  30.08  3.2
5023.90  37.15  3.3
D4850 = 1.6 angstroms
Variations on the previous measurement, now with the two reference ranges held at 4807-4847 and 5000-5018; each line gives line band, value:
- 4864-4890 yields -1.94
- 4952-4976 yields 0.75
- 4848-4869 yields 1.62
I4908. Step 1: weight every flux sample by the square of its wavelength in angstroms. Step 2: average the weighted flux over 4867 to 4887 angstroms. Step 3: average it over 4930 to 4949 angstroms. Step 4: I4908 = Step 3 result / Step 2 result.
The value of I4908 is 1.4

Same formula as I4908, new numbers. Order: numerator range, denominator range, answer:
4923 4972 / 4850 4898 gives 1.32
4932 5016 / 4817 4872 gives 1.23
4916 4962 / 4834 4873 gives 1.46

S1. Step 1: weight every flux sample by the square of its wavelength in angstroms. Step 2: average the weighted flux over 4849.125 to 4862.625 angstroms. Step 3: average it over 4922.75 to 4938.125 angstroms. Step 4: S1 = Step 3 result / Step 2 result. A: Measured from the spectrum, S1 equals 1.73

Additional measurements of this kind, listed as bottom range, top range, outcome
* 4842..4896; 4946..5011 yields 1.13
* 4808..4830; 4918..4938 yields 1.61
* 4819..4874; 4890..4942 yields 1.41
